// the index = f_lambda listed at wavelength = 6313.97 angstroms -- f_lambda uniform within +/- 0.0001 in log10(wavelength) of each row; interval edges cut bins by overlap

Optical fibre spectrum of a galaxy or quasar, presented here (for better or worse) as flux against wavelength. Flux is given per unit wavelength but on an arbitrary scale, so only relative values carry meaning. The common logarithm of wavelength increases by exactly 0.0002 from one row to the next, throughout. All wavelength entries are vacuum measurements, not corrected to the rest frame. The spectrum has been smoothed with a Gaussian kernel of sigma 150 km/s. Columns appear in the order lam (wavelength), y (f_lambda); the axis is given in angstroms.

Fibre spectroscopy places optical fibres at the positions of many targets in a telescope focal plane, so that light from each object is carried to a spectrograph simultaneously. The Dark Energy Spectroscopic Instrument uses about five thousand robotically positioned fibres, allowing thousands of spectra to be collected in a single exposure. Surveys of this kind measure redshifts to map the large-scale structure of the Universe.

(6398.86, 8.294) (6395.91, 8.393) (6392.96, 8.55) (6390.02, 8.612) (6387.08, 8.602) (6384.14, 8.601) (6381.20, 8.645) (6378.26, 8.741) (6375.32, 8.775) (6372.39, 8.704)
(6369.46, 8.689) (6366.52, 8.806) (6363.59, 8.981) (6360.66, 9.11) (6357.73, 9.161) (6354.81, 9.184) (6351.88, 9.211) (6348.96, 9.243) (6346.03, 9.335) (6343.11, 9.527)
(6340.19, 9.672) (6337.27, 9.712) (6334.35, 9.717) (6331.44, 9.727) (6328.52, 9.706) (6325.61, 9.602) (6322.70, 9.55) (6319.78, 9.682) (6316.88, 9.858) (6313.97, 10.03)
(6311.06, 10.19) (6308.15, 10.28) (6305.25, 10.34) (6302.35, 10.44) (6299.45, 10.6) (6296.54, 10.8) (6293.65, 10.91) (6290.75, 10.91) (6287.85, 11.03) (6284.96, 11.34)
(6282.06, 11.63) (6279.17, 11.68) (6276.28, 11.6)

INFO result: 10.03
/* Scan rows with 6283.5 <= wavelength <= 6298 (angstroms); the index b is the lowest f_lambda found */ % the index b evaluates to 10.8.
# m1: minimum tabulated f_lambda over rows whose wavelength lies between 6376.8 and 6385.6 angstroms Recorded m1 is 8.601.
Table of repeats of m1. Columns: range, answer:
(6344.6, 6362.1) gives 9.11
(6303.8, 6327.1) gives 9.55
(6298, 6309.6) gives 10.28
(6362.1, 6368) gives 8.806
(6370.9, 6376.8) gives 8.704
